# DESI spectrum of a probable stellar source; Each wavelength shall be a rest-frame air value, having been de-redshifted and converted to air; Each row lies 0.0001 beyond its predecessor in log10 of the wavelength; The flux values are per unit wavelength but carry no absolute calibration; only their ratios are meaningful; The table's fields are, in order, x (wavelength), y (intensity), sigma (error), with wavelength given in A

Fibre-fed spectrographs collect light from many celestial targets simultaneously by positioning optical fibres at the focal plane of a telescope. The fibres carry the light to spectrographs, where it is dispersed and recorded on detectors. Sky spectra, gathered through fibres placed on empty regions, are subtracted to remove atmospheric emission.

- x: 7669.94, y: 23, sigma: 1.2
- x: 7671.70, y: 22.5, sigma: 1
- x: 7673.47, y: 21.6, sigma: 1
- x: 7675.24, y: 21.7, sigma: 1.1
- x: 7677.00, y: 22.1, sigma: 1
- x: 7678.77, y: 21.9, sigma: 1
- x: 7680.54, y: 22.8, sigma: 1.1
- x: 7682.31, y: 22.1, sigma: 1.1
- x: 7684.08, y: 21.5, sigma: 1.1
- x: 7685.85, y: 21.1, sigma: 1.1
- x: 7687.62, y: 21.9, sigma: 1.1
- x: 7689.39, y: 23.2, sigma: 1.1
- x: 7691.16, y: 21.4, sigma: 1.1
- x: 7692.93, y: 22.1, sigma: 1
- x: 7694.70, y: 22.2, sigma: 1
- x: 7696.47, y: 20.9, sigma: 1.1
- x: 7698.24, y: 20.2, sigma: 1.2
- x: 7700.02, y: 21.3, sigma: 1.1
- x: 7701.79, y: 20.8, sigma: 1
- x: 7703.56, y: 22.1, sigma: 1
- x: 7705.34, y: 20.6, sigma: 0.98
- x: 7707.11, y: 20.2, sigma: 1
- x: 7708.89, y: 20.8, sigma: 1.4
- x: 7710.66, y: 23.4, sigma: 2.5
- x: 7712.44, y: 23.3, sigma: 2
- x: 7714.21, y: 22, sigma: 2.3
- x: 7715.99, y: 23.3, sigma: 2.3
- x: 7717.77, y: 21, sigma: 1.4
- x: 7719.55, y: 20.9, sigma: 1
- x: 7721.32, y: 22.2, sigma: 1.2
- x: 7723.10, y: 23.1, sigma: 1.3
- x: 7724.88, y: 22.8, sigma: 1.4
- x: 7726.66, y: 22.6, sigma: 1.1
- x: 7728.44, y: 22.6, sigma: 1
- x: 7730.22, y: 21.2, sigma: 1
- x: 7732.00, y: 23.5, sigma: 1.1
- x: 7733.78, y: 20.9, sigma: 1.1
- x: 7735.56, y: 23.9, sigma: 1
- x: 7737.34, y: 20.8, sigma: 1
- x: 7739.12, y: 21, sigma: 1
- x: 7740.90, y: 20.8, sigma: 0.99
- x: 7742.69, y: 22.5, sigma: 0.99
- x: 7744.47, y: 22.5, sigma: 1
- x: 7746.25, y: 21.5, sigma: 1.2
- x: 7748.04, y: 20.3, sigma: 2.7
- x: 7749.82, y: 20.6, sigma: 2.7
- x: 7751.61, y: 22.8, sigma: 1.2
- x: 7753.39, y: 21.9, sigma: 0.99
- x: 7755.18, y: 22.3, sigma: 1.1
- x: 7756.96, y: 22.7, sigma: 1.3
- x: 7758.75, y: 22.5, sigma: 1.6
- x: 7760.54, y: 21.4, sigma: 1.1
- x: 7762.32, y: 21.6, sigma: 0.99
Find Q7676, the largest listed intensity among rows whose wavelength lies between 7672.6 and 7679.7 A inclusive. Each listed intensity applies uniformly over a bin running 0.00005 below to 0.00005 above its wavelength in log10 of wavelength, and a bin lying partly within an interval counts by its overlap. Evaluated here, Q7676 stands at 22.1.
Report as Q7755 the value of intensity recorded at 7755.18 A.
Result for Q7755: 22.3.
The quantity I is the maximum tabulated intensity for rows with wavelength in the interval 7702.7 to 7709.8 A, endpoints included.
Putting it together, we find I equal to 22.1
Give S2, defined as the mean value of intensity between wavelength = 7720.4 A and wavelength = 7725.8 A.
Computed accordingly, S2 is 22.7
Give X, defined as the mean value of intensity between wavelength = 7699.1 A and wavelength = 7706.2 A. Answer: 21.2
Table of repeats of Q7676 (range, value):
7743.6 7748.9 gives 22.5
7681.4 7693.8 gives 23.2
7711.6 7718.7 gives 23.3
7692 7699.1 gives 22.2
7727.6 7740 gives 23.9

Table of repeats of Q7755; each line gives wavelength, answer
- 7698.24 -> 20.2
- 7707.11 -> 20.2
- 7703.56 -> 22.1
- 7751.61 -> 22.8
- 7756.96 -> 22.7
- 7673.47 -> 21.6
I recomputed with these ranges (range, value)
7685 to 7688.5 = 21.9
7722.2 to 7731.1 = 23.1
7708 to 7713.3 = 23.4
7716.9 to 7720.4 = 21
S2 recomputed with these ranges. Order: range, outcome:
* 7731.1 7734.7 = 22.2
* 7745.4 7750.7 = 20.8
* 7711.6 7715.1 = 22.7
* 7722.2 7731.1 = 22.4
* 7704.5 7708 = 20.4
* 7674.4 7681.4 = 22.1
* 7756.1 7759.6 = 22.6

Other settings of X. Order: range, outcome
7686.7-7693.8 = 22.2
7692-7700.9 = 21.3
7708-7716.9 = 22.6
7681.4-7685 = 21.8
